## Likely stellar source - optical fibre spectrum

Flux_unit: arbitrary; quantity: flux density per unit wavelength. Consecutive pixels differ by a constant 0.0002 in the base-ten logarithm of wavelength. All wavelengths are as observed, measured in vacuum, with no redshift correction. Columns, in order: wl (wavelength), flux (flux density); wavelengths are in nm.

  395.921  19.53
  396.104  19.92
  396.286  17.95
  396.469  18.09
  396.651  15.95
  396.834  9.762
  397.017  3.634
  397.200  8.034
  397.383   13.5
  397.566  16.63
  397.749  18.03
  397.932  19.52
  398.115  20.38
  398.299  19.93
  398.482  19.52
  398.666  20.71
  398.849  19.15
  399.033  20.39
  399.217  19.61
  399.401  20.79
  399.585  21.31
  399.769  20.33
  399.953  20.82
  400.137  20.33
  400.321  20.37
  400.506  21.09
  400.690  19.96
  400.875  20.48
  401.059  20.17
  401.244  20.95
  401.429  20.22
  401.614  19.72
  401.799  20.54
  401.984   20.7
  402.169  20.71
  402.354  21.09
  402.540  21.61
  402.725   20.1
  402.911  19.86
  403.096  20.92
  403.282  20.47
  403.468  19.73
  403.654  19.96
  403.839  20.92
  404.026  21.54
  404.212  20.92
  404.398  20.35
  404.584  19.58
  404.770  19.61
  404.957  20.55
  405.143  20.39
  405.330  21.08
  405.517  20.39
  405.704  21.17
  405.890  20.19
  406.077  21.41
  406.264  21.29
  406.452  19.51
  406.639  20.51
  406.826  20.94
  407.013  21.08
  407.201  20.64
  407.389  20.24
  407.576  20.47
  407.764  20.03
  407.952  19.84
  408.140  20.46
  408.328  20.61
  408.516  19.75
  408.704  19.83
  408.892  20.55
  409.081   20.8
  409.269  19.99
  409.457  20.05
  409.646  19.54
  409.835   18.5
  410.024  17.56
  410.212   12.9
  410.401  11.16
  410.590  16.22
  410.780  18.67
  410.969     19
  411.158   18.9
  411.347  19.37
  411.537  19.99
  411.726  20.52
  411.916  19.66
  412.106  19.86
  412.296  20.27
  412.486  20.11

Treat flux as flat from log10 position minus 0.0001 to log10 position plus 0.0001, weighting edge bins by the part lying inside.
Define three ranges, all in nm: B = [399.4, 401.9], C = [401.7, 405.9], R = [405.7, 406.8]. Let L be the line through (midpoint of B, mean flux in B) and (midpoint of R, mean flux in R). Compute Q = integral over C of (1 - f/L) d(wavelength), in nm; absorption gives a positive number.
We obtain 0.01 nm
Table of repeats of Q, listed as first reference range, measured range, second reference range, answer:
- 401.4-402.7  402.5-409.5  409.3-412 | -0.36 nm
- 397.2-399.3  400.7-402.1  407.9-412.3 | -0.14 nm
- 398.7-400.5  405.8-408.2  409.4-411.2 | -0.31 nm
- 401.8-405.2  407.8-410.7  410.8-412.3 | 0.19 nm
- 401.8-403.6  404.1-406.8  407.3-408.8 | -0.02 nm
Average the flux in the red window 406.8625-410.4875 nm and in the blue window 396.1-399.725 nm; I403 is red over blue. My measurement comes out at 1.12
